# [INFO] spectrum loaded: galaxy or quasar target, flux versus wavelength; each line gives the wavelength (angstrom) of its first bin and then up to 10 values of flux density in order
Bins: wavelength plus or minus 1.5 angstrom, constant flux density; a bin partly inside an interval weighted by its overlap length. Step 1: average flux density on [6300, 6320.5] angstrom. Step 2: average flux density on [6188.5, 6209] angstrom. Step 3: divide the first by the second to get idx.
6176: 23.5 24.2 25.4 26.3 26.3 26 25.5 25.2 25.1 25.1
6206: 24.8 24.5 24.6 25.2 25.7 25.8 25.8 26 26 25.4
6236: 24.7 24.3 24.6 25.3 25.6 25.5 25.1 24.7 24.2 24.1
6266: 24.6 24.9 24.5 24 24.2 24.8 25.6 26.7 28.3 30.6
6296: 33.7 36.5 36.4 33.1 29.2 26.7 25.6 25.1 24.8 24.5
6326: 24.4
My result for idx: 1.2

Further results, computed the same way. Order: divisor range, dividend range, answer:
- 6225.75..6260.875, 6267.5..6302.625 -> 1.12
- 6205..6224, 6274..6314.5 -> 1.16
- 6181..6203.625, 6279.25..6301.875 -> 1.16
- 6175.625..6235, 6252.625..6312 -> 1.09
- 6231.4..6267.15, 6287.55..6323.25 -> 1.19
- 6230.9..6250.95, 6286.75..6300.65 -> 1.26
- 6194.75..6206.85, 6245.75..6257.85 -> 1.01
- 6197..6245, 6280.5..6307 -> 1.22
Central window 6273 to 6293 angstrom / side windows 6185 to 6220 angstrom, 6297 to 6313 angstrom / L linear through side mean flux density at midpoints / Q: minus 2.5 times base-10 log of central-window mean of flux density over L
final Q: 0.18 mag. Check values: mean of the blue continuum 25.3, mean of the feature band 25.9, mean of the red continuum 32.2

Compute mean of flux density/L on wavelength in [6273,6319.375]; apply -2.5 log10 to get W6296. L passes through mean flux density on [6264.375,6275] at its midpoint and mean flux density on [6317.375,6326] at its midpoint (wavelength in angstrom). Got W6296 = -0.16 mag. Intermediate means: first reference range 24.6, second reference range 24.7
